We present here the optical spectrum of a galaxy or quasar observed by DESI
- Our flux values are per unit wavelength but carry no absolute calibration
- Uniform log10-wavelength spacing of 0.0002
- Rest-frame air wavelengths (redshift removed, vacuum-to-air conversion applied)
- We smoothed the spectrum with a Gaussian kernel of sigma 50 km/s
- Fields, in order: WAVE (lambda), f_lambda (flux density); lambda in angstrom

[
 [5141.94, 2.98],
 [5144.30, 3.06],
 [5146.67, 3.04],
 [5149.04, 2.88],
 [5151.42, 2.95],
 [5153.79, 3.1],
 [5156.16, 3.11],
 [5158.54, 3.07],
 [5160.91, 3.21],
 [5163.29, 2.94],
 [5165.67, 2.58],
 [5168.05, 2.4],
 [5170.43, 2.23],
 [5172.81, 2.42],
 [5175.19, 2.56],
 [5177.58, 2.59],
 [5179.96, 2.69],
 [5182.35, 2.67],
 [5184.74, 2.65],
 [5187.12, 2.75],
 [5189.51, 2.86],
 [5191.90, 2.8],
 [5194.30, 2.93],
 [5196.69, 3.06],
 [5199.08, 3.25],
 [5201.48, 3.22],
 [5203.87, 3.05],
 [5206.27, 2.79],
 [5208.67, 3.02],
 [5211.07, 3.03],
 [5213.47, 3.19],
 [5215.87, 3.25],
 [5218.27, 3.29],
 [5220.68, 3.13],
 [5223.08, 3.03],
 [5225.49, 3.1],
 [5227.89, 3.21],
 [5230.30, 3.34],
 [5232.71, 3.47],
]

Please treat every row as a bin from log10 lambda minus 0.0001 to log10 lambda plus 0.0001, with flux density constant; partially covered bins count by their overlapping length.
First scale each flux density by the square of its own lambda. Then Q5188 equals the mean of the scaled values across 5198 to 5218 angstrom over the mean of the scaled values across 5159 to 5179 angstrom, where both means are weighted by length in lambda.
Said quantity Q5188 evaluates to 1.20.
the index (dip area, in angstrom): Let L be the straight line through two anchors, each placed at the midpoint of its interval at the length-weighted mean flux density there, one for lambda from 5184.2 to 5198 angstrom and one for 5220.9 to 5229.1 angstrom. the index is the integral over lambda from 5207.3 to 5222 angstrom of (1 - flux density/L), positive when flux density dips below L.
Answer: -0.5 angstrom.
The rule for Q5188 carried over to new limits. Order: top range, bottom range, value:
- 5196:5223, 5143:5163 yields 1.04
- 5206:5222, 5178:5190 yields 1.16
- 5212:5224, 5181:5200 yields 1.12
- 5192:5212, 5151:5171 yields 1.08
